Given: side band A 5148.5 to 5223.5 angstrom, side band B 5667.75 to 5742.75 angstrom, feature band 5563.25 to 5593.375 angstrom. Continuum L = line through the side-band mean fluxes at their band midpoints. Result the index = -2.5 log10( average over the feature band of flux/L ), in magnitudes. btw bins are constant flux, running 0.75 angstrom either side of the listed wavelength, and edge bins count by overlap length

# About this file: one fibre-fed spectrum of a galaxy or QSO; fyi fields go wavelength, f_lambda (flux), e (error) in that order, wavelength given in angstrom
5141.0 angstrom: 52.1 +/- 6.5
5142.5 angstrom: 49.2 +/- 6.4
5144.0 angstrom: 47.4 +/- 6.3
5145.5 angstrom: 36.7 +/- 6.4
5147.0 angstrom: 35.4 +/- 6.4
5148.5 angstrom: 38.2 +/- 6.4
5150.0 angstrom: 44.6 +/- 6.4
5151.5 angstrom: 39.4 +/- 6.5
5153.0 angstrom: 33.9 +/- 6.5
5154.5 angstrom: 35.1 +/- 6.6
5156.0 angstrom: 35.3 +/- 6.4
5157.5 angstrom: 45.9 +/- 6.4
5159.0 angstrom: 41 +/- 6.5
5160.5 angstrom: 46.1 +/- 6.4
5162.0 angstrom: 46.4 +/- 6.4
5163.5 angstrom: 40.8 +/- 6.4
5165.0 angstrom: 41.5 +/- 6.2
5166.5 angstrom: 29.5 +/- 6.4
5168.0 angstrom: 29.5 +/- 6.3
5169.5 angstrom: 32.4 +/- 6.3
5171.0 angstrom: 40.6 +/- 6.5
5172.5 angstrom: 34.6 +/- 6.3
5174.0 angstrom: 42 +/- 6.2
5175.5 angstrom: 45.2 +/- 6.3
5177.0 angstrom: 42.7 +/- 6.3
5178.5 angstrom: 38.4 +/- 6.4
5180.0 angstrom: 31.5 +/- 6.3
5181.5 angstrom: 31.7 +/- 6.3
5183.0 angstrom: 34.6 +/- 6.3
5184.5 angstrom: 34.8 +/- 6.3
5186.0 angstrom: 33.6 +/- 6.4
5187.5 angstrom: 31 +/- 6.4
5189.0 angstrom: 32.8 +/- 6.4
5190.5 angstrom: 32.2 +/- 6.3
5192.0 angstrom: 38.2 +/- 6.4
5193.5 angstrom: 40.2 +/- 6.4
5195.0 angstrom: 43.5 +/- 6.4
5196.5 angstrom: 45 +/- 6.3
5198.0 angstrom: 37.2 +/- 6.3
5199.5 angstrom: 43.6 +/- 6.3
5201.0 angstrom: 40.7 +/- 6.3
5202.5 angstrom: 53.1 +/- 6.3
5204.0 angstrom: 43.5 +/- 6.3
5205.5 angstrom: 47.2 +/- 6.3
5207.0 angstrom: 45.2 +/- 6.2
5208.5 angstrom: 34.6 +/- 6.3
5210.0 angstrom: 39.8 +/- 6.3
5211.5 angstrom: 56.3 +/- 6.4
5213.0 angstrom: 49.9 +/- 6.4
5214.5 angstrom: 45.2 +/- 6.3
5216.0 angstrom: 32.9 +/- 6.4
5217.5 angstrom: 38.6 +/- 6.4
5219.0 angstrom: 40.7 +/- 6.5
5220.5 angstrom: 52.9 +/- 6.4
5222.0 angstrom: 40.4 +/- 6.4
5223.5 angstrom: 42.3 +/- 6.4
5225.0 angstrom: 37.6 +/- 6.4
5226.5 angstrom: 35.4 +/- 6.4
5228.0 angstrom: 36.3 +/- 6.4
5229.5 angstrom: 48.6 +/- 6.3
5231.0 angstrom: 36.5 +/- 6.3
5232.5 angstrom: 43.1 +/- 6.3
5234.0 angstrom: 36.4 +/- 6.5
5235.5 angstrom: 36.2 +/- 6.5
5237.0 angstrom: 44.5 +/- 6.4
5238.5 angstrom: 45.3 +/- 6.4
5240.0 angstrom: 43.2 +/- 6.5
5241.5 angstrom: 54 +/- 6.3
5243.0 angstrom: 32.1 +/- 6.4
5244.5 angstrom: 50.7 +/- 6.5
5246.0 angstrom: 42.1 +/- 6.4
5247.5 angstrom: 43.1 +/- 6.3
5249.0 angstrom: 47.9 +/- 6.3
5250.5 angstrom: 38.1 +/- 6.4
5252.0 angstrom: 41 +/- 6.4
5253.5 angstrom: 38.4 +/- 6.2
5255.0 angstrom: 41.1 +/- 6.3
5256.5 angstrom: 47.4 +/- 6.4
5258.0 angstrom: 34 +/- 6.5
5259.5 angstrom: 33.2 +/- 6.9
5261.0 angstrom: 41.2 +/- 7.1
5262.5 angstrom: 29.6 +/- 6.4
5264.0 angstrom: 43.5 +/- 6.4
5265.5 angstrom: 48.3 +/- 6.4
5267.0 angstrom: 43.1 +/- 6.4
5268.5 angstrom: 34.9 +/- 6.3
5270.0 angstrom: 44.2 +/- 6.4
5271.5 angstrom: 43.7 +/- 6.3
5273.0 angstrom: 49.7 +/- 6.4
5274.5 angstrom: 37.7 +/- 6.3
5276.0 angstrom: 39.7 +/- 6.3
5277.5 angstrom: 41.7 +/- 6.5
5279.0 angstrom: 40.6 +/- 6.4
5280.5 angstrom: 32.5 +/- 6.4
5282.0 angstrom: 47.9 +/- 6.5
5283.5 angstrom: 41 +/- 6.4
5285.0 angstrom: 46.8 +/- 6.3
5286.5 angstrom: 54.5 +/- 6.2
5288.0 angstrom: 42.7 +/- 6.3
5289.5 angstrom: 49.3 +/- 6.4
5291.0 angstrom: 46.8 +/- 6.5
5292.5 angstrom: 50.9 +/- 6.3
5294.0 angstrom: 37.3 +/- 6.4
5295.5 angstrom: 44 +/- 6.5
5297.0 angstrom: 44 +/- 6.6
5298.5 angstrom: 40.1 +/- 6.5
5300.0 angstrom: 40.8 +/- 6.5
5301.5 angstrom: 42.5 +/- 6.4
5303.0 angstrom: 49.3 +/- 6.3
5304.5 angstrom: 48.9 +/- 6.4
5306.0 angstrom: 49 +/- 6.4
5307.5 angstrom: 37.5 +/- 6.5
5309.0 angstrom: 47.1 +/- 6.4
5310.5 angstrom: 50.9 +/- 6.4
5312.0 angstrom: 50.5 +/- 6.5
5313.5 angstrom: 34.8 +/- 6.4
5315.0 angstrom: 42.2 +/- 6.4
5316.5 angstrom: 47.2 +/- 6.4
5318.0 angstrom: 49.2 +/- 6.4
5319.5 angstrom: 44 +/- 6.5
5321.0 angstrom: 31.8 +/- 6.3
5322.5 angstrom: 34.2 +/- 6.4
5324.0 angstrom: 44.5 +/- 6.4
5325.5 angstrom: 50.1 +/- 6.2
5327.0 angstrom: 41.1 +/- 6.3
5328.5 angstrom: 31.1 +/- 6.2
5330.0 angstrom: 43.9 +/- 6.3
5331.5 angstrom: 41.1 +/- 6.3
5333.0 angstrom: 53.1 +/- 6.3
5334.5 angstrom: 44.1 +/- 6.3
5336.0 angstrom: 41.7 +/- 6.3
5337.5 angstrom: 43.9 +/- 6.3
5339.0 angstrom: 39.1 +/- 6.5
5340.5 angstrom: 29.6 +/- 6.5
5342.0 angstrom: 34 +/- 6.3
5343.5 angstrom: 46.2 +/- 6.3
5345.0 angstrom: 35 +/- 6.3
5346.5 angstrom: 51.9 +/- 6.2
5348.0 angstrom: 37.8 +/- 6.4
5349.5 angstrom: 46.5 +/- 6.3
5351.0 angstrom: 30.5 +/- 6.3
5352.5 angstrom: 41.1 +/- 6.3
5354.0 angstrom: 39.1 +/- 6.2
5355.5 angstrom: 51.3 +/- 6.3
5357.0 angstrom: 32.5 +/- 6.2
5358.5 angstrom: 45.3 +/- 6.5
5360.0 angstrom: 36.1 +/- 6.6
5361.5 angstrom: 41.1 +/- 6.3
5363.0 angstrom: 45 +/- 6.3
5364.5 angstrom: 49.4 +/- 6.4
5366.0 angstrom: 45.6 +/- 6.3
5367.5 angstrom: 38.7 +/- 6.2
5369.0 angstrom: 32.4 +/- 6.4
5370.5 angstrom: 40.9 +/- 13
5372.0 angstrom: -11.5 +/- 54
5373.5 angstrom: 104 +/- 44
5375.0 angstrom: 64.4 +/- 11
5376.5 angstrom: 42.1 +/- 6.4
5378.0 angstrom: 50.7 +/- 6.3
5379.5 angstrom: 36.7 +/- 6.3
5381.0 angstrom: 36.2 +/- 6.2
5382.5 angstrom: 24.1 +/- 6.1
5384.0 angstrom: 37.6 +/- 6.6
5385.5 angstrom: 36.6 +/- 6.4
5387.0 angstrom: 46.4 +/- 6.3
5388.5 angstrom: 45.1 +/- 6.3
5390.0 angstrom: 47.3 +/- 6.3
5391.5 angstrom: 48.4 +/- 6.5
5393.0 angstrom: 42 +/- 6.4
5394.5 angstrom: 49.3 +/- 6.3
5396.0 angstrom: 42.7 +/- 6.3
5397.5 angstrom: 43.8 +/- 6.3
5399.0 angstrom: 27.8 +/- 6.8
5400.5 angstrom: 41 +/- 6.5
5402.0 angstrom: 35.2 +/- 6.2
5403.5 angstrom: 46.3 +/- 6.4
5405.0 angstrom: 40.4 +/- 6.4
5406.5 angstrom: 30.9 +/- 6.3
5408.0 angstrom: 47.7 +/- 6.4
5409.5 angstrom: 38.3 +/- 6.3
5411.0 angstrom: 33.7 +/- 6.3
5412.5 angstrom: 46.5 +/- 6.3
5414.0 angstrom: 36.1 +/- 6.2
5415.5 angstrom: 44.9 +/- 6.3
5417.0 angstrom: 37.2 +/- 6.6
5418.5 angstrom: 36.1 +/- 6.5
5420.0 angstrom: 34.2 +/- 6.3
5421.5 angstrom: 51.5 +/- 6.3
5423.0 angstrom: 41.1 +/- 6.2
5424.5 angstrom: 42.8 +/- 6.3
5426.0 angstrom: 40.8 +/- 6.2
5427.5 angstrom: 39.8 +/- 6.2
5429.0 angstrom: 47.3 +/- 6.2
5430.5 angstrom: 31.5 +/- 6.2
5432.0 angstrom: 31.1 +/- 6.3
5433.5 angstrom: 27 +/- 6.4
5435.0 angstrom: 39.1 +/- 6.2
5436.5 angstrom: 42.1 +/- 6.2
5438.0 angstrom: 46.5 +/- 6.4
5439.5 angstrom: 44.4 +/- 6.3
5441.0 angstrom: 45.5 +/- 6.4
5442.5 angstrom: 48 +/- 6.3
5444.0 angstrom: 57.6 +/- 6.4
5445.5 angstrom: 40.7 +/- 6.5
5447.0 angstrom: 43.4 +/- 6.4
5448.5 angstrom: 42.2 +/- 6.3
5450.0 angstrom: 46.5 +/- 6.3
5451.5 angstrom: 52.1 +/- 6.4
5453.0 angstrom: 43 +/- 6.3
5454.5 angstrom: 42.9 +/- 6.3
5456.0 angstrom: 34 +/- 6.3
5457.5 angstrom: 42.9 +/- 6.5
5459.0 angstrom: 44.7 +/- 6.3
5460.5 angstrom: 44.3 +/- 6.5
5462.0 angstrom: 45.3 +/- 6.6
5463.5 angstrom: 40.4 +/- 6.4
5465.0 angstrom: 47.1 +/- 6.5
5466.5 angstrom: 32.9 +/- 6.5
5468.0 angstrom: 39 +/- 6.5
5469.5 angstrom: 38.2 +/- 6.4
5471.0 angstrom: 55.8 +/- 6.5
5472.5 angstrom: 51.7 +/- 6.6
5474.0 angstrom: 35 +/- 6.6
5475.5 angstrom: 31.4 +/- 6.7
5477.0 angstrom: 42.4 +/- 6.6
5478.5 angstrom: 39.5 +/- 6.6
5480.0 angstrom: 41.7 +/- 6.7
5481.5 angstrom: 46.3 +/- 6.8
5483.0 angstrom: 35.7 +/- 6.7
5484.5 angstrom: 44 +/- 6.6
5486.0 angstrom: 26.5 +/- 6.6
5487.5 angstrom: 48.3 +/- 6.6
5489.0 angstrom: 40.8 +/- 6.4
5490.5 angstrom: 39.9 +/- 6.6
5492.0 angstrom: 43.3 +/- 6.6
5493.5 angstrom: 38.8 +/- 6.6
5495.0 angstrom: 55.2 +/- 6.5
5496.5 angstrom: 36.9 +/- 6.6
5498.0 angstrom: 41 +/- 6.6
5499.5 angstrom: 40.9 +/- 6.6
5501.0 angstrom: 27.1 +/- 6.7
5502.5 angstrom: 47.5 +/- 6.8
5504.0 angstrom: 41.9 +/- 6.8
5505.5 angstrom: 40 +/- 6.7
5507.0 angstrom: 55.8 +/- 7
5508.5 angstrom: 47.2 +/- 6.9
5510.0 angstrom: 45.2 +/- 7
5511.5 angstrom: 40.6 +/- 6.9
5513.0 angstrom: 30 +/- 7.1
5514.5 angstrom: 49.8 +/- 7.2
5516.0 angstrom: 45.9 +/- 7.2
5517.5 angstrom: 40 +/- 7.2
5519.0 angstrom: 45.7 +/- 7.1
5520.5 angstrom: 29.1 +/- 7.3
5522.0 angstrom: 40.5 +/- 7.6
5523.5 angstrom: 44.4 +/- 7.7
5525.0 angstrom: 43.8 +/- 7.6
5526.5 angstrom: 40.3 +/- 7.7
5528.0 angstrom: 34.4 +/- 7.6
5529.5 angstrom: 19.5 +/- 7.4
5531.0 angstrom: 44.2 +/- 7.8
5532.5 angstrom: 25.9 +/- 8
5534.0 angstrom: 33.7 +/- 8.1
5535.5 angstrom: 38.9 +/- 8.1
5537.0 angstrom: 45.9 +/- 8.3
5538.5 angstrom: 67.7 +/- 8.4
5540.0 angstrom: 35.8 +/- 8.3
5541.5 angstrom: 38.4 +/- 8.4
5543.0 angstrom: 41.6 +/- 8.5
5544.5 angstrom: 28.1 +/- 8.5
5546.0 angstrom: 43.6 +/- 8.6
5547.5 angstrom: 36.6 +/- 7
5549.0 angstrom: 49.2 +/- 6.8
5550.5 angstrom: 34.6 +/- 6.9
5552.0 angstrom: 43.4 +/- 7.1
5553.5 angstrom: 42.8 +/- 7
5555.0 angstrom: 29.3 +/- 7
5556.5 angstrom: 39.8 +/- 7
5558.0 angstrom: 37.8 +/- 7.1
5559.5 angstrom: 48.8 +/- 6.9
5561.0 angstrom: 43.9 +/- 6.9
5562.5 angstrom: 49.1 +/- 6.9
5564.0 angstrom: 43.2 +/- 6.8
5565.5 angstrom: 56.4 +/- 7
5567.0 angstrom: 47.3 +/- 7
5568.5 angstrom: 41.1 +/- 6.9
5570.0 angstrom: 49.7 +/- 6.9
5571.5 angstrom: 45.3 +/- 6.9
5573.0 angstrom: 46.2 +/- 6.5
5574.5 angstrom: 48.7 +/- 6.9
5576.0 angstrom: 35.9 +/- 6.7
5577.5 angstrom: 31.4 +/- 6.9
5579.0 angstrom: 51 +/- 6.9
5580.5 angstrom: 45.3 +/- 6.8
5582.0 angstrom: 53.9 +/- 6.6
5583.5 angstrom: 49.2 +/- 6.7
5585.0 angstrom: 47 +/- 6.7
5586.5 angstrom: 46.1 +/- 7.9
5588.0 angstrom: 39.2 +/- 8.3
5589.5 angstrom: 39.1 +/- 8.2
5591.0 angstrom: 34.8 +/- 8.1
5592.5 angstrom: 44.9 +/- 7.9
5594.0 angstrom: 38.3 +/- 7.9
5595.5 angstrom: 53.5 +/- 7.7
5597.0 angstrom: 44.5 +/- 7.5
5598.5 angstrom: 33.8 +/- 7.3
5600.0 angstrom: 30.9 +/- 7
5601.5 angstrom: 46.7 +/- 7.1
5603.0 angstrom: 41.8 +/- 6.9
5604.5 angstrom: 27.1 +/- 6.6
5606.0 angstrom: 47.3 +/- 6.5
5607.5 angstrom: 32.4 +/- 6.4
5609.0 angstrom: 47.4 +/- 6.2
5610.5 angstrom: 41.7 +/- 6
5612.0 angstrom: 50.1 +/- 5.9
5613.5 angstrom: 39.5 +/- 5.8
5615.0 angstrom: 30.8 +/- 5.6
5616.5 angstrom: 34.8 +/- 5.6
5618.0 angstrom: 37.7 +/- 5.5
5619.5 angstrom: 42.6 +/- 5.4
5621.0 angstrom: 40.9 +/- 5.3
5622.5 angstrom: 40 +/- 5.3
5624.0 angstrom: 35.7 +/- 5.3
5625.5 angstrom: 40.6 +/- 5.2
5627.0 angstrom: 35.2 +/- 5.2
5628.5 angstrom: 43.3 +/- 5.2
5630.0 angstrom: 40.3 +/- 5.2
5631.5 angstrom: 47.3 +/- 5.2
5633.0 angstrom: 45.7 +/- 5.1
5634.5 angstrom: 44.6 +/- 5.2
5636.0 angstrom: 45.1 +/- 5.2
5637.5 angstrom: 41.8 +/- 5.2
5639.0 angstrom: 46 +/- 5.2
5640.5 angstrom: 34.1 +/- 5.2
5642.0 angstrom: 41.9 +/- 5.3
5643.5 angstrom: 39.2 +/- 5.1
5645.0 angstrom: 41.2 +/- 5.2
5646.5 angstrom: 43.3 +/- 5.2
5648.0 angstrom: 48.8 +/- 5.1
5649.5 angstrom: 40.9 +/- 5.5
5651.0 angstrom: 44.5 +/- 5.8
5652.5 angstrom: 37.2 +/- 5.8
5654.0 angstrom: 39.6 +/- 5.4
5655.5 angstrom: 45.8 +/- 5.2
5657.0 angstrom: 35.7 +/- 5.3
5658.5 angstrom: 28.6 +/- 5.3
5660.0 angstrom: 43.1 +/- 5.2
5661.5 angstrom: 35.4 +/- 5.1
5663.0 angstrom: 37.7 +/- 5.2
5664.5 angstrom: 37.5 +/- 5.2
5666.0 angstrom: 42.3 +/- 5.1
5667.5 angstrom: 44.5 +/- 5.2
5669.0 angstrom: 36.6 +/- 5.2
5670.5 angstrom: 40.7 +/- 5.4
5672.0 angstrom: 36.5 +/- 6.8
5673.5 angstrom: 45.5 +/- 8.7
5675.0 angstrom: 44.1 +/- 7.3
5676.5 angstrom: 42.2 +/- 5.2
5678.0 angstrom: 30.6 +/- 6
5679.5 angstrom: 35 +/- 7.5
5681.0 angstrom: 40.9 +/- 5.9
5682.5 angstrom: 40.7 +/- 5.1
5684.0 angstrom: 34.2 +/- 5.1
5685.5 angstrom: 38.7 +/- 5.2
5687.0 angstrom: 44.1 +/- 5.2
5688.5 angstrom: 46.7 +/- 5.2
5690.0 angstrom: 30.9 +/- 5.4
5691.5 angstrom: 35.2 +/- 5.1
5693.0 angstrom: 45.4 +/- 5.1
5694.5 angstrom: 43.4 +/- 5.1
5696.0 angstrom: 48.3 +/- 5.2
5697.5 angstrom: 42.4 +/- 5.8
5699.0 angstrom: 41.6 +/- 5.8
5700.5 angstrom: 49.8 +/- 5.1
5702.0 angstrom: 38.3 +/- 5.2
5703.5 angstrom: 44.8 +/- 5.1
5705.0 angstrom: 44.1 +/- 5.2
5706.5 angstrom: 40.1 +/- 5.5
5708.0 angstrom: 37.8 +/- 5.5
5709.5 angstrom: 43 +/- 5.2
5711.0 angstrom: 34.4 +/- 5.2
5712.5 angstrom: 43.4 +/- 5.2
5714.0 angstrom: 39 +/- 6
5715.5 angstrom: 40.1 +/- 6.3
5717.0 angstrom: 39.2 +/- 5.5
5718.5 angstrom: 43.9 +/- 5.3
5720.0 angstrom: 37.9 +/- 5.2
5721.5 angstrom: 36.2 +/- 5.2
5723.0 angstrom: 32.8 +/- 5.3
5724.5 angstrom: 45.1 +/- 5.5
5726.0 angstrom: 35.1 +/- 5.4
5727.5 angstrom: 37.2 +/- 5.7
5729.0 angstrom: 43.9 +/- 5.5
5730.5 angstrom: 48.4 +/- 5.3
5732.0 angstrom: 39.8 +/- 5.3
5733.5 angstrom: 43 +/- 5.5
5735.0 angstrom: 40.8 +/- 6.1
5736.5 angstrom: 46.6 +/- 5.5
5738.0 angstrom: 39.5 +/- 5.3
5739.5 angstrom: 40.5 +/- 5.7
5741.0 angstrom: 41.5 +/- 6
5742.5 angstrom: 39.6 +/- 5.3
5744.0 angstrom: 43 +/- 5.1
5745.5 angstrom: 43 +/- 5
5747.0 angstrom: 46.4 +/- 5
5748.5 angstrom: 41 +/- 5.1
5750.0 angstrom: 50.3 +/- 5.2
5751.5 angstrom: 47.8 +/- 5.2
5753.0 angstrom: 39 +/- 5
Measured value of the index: -0.11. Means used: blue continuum 39.9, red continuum 40.6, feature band 44.8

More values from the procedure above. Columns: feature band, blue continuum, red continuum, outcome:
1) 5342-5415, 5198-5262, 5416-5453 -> 0.01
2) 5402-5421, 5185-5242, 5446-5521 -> 0.07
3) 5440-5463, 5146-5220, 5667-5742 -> -0.12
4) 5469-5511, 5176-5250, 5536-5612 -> 0.01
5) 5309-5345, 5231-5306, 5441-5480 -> 0.02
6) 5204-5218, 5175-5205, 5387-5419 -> -0.12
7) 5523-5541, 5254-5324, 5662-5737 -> 0.05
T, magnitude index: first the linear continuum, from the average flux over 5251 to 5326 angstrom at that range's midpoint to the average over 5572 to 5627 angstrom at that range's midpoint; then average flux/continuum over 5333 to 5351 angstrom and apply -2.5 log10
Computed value 0.043 mag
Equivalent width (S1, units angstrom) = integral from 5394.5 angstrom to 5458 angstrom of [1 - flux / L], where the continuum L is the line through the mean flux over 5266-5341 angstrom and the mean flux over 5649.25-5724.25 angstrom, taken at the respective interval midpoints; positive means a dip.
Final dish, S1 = 1.47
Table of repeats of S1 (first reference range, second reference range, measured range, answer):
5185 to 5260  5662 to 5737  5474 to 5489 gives 0.6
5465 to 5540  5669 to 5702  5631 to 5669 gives -0.4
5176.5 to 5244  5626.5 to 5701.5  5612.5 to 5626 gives 0.9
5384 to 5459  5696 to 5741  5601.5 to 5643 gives 0.6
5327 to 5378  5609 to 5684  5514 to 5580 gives -0.9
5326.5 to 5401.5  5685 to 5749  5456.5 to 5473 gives -0.8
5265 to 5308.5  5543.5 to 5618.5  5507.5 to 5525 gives 0.2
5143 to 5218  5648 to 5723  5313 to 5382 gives -3.6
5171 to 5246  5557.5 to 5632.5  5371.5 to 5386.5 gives -0.6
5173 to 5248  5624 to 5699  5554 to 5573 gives -1.7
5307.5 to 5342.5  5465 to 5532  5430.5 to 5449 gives -0.3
